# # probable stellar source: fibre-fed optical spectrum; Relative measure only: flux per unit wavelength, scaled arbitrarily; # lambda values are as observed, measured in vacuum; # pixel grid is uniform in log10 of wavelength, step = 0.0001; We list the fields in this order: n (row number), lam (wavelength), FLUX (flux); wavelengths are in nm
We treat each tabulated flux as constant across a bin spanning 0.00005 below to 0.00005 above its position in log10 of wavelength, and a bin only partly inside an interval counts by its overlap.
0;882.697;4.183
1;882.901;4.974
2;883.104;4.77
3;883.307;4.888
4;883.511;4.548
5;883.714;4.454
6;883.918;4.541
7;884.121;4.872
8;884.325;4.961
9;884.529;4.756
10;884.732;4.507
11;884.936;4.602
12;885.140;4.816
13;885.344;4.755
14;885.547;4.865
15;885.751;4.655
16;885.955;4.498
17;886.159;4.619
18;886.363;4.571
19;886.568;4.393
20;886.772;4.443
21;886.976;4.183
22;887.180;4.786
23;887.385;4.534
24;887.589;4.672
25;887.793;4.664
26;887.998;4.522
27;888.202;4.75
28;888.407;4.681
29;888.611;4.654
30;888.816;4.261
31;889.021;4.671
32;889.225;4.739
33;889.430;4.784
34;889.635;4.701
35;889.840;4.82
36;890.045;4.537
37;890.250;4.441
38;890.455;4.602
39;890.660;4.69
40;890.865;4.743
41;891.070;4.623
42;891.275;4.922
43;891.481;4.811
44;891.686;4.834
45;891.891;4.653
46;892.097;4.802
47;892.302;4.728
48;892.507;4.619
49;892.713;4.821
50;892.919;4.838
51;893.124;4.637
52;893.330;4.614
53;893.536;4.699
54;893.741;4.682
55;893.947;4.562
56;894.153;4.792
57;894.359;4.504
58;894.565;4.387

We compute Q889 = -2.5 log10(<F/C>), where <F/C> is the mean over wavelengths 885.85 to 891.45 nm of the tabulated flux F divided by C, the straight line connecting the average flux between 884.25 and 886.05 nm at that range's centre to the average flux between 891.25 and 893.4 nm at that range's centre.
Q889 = 0.03 mag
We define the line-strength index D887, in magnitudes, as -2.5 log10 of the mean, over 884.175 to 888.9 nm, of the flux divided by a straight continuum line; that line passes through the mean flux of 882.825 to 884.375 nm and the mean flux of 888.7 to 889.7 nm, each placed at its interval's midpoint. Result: 0.01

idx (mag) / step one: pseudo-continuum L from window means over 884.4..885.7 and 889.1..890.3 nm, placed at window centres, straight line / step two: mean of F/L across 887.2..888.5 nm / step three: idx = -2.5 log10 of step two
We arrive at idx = 0.01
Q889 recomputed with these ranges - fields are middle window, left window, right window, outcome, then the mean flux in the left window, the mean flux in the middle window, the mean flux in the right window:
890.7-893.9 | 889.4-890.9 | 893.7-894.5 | -0.023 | 4.65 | 4.73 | 4.62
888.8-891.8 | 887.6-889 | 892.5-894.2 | -0.013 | 4.6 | 4.69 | 4.7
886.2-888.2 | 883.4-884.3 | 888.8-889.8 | 0.027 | 4.63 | 4.54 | 4.67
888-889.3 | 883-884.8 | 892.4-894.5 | 0.016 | 4.71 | 4.62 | 4.67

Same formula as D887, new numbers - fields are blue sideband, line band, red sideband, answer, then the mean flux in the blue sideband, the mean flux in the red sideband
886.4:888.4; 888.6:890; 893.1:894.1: -0.017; 4.56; 4.65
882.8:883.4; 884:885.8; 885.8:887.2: -0.019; 4.88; 4.49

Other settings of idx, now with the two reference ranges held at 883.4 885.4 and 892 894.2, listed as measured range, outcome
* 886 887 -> 0.05 mag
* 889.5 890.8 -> 0.01 mag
